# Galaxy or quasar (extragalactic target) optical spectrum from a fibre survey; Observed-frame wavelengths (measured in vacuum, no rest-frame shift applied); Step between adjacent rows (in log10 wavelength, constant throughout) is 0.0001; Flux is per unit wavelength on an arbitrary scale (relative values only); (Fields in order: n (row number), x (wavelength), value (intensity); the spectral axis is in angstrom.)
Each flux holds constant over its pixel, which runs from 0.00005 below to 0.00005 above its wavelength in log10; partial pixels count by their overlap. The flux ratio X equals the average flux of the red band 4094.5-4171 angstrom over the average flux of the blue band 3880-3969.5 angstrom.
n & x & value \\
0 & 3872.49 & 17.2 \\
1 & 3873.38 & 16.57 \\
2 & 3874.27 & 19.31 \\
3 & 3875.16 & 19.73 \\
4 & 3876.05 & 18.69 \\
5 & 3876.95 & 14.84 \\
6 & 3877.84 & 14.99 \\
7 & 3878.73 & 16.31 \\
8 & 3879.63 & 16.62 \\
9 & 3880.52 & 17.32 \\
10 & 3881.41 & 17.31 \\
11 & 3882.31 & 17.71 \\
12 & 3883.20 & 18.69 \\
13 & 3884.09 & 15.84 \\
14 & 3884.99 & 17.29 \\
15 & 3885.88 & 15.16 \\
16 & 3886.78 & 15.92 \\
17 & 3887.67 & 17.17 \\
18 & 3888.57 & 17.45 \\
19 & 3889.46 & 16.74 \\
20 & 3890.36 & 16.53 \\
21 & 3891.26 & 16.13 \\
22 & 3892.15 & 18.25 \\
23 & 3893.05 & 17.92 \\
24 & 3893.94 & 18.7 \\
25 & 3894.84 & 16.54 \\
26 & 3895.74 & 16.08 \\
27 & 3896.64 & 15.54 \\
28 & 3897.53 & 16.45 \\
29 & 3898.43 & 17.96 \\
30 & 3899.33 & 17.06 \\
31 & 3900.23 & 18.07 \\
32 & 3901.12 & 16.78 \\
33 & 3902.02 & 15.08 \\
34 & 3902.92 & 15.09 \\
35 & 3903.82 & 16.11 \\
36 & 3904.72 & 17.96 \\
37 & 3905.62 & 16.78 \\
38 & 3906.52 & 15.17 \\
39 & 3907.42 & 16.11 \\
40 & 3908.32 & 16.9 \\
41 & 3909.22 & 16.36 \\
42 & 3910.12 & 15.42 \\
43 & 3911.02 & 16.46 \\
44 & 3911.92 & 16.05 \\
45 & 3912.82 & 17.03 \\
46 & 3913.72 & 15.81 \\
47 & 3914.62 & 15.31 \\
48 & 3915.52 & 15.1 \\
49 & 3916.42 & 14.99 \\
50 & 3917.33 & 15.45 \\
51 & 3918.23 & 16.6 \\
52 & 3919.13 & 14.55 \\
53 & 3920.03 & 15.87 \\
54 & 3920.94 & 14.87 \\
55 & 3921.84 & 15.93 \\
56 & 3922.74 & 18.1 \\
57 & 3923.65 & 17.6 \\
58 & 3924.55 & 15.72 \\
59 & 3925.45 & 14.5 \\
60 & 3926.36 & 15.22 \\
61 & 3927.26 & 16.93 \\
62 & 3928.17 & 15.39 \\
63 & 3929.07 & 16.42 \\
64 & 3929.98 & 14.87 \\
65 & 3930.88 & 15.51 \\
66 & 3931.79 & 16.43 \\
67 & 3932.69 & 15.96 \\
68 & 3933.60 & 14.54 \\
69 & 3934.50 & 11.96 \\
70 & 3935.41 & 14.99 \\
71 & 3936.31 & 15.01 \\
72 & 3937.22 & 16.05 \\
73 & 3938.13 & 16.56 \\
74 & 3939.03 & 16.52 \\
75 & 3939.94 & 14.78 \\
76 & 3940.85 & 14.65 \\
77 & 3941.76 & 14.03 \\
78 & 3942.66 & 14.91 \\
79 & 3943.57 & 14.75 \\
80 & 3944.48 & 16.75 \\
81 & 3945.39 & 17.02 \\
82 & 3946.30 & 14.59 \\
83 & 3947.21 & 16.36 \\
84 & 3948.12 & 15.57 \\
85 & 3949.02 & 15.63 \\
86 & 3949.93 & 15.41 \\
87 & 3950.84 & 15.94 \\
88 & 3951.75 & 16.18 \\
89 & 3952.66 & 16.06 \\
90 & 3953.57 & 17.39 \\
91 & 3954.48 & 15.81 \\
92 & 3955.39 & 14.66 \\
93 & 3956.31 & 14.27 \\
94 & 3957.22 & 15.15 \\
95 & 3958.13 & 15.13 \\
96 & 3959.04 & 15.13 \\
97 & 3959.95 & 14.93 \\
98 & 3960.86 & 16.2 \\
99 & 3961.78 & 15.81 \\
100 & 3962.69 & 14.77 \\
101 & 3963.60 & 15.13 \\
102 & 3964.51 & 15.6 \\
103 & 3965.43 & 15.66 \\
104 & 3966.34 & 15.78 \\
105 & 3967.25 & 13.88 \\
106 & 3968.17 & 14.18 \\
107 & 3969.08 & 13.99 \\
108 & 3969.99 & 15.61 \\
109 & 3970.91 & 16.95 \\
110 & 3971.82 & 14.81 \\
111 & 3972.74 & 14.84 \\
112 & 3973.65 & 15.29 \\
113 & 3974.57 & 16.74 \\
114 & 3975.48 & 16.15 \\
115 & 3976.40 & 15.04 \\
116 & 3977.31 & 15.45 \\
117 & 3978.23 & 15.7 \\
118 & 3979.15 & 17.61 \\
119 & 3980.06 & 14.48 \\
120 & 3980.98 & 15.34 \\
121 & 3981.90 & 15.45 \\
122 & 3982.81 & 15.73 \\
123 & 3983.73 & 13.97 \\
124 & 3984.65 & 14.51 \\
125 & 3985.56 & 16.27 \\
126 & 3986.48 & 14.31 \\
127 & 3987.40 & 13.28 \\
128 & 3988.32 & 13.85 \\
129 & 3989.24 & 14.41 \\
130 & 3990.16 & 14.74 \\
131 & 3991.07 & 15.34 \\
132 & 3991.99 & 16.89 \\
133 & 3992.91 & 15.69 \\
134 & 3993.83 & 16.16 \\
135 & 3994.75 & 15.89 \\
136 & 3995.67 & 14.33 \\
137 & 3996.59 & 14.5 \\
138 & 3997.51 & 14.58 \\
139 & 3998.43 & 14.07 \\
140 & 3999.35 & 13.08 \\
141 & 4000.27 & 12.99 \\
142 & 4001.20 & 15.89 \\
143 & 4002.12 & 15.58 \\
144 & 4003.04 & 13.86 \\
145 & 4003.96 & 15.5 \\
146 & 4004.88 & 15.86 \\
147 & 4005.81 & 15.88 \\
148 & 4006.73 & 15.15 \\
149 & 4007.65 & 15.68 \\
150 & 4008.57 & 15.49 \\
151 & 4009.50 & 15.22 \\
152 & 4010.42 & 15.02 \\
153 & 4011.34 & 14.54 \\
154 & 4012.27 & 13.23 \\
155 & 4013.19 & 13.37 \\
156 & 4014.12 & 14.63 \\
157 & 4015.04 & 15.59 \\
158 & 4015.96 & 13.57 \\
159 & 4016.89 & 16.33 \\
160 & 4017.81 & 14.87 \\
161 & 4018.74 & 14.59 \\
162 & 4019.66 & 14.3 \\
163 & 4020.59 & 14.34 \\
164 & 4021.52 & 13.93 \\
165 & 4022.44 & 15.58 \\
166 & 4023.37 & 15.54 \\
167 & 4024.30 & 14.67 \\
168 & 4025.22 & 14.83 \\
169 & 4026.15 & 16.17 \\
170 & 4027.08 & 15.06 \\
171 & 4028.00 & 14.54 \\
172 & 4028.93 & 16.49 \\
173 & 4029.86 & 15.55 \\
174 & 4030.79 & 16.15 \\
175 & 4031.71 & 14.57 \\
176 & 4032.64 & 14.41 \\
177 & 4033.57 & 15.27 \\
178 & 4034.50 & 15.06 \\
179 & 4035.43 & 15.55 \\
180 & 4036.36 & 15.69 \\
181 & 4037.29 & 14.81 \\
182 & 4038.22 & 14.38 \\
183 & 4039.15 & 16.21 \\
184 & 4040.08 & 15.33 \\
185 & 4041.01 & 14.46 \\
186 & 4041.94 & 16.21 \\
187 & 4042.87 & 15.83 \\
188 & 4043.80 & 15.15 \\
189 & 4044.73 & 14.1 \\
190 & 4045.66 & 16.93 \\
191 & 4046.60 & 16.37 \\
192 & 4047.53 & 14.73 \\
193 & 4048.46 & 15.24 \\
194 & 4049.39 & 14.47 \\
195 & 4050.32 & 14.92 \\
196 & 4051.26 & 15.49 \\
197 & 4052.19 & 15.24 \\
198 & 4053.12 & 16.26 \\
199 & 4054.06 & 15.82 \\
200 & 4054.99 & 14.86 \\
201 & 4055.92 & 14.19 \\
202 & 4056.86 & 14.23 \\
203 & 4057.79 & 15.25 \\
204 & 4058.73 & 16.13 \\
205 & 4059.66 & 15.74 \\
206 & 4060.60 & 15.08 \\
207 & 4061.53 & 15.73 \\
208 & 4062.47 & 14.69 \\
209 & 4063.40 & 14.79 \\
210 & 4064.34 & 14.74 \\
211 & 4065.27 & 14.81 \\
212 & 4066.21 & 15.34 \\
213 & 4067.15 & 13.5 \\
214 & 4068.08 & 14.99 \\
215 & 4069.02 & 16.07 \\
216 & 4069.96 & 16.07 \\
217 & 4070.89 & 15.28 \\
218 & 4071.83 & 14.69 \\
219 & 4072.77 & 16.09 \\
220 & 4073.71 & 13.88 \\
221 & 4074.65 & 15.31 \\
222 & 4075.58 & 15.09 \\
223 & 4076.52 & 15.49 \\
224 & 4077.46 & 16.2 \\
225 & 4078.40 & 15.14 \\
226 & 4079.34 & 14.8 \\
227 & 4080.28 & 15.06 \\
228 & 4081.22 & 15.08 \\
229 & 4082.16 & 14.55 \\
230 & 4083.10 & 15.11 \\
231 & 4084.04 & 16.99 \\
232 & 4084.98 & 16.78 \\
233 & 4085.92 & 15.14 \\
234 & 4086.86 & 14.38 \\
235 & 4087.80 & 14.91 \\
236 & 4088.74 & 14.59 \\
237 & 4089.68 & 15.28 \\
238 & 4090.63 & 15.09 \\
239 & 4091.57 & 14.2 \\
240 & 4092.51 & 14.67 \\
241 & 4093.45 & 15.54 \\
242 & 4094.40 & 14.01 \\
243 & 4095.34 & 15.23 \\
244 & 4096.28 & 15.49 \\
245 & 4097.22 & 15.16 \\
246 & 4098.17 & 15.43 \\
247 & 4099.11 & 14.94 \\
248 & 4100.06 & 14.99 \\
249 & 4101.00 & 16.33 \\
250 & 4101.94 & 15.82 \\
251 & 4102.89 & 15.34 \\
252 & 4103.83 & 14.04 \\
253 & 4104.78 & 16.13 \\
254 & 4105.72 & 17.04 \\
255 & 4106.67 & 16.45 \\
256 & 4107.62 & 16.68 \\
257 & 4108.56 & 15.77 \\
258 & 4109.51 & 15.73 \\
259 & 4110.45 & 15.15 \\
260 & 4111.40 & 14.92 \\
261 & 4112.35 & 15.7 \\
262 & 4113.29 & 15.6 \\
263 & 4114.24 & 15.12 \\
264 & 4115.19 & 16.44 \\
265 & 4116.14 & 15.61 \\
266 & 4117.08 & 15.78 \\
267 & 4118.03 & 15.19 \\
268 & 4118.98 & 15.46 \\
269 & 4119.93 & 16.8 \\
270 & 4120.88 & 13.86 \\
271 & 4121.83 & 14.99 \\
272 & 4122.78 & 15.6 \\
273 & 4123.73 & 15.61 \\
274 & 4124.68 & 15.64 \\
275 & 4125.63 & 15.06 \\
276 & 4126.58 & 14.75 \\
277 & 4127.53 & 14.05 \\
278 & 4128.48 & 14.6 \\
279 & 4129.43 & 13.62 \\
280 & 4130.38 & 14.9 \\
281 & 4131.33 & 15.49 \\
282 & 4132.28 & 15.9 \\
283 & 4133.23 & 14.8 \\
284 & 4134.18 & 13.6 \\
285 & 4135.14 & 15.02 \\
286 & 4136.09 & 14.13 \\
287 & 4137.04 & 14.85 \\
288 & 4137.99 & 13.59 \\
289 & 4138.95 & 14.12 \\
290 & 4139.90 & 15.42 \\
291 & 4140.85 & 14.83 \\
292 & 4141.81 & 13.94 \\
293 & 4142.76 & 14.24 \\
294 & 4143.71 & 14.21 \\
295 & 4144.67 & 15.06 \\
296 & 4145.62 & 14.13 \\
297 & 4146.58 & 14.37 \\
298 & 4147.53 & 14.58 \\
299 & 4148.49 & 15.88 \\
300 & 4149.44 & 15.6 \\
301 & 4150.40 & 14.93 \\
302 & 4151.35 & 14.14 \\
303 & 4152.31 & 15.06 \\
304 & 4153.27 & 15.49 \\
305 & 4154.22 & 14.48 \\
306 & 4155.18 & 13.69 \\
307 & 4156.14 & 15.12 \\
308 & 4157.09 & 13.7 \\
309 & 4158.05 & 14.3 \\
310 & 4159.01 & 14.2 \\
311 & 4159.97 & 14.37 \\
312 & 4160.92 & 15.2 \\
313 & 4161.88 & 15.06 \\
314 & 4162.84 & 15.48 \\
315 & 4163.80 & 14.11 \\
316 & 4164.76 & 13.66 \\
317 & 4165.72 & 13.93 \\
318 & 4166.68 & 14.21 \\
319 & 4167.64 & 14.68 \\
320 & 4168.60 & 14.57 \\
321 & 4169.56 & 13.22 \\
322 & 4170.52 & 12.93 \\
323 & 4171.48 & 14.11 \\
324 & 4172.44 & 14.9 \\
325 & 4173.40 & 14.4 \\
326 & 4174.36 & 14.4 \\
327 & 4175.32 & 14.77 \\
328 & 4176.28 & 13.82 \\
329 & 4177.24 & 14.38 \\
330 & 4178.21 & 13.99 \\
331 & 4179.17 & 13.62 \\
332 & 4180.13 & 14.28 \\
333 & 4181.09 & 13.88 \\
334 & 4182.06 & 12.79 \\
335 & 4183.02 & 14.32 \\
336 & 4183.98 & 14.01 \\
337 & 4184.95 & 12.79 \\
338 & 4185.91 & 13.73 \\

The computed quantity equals 0.94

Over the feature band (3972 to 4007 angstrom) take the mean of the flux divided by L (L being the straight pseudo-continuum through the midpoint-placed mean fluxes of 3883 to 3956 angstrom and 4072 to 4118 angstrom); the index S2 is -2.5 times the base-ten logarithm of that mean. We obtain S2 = 0.05 mag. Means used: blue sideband 16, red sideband 15.4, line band 15.1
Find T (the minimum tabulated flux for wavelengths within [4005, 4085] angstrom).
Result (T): 13.23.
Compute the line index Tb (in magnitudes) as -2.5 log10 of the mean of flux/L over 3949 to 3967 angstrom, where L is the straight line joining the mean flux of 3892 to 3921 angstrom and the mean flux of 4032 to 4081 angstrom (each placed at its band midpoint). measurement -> 0.03 mag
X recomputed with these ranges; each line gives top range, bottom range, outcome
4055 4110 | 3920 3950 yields 0.98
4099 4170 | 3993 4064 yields 0.99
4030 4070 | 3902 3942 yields 0.97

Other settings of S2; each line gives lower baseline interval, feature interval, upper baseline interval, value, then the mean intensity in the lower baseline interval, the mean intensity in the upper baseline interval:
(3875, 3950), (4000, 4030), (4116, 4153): 0.04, 16.1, 14.9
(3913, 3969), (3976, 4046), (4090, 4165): 0.02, 15.5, 15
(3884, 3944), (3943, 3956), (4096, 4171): 0.00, 16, 14.9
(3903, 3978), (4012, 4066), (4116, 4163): 0.01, 15.6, 14.8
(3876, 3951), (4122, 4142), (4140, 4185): -0.01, 16.1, 14.4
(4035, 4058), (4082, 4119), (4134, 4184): -0.04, 15.3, 14.4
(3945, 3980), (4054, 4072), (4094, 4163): 0.01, 15.5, 15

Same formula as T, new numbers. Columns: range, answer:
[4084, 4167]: 13.59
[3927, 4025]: 11.96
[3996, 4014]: 12.99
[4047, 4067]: 14.19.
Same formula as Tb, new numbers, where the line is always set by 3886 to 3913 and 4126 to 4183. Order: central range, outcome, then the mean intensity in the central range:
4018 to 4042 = 0.03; 15.1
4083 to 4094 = -0.02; 15.2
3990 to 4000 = 0.06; 15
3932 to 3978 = 0.05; 15.4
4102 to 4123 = -0.06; 15.6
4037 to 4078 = 0.00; 15.2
